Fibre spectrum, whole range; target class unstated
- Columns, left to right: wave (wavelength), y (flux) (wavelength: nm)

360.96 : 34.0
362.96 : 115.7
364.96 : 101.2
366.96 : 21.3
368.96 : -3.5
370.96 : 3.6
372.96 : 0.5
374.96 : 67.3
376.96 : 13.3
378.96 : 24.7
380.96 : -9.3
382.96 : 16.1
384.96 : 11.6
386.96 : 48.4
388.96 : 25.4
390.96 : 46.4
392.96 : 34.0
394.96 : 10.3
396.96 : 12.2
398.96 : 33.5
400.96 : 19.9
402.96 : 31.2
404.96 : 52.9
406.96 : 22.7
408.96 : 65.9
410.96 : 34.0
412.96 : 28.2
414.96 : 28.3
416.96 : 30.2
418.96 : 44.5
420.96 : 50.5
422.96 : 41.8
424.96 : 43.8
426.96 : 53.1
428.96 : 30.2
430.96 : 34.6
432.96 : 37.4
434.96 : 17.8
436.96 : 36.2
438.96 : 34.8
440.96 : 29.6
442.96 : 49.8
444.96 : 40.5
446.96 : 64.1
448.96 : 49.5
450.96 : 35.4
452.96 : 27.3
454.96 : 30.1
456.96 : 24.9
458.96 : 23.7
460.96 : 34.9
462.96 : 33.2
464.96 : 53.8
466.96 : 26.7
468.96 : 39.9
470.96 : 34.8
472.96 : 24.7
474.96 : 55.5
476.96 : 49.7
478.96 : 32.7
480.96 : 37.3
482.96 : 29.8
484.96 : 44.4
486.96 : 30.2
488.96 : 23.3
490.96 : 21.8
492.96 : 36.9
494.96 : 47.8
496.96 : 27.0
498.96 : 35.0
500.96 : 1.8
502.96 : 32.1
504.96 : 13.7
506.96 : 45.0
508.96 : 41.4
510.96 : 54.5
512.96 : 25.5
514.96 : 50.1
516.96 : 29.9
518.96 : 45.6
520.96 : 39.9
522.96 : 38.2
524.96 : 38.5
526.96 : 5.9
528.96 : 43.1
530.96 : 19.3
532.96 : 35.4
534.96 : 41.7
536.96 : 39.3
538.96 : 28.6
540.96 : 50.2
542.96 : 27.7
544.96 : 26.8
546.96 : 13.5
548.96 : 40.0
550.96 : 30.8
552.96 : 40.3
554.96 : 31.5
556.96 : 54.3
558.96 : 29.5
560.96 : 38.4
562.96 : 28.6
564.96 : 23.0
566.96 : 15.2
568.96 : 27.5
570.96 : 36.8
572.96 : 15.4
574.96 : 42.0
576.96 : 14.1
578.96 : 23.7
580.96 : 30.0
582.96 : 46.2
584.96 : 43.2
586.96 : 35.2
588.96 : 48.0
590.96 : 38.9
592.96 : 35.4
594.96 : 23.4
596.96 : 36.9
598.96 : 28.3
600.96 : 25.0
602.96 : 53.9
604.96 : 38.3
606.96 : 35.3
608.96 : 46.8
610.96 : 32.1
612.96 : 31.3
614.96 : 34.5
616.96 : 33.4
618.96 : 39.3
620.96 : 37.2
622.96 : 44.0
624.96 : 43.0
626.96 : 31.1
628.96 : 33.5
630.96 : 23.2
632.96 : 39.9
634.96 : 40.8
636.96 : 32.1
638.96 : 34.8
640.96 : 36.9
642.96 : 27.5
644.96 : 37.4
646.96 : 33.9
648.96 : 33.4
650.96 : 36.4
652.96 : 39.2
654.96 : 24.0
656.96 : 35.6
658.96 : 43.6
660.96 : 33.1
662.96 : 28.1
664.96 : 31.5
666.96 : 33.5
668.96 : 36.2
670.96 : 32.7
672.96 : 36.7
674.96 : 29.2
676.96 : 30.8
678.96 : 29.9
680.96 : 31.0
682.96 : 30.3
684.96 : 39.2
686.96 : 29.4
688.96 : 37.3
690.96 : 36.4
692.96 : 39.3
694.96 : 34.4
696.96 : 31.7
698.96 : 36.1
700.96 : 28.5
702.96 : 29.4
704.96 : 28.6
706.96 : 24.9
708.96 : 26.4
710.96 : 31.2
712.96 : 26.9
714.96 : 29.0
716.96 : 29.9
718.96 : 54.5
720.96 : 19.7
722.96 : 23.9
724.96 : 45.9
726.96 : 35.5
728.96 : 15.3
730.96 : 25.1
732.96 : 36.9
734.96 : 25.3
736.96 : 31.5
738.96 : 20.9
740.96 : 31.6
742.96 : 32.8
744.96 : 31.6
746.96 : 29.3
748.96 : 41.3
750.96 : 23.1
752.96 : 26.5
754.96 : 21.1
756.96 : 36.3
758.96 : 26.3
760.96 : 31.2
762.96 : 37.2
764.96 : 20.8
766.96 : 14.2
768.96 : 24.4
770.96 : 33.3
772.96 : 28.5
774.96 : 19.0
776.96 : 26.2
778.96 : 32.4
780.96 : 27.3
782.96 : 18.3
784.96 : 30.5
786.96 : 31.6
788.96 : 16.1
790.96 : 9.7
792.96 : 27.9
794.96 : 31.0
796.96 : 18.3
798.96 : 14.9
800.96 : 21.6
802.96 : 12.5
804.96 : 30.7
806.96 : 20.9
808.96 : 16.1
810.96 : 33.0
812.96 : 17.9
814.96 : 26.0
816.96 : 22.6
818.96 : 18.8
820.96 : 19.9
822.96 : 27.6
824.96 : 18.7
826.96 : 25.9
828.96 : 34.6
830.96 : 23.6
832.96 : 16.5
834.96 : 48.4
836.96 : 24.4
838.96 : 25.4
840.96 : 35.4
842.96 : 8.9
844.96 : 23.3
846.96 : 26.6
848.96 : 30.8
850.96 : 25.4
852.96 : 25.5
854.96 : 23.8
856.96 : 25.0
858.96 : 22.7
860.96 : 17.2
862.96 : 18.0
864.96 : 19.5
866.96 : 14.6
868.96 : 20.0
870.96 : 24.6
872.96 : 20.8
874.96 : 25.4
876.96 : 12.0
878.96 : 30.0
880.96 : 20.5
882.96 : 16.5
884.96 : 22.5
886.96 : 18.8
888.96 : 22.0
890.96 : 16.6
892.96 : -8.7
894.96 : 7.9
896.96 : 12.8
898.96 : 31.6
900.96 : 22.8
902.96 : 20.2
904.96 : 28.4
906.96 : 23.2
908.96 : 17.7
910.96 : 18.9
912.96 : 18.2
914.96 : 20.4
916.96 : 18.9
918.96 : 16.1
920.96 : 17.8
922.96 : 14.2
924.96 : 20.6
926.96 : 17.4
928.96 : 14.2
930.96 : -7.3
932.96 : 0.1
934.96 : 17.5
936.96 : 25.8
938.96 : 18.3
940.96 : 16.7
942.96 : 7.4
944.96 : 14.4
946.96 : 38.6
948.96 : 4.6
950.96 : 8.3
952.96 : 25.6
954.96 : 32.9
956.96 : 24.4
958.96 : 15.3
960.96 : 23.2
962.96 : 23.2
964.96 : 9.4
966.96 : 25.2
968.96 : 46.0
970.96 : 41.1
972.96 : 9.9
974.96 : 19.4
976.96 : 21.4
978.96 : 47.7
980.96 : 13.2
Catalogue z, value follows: 0.10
